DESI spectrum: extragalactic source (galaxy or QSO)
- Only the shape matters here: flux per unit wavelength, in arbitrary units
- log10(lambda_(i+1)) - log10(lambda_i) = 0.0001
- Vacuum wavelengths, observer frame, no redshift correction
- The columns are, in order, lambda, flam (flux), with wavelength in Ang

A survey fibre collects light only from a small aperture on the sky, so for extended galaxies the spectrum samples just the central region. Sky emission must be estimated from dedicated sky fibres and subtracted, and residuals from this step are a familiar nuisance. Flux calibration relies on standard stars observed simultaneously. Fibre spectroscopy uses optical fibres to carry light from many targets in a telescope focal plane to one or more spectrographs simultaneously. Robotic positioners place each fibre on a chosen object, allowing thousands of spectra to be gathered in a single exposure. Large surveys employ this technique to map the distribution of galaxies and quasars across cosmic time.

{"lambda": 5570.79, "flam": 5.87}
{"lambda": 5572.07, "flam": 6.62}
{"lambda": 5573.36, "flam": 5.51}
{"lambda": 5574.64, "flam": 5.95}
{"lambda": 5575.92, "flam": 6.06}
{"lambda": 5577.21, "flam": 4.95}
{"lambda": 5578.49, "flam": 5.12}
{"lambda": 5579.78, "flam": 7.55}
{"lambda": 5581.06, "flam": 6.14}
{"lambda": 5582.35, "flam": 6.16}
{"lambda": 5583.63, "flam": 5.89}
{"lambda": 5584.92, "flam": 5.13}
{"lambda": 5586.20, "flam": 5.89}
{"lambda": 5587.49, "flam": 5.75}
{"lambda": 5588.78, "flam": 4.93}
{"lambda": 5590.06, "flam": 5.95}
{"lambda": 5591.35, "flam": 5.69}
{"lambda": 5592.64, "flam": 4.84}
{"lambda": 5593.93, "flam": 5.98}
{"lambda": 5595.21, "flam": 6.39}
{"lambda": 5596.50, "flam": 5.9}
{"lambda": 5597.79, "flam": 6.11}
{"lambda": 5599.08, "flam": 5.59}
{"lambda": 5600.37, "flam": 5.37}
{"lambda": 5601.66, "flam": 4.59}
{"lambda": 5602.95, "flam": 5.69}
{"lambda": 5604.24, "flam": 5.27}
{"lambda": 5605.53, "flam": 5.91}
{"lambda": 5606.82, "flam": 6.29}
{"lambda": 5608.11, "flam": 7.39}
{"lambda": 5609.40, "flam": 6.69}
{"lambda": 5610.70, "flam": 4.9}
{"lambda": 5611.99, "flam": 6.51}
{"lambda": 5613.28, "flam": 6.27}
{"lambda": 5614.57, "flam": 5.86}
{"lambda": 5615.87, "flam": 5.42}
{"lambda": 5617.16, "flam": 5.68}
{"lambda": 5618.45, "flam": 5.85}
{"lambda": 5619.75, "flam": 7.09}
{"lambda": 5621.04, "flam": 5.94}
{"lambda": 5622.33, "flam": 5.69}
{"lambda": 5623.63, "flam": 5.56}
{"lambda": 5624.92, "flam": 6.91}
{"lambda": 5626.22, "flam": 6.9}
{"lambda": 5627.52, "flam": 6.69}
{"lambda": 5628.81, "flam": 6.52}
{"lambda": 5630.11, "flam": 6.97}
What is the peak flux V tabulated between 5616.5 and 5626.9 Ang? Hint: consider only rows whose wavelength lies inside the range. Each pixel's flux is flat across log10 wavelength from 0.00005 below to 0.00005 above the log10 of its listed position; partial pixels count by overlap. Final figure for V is 7.09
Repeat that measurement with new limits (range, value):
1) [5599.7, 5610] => 7.39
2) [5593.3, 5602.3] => 6.39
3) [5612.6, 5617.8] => 6.27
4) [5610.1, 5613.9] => 6.51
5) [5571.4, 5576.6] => 6.62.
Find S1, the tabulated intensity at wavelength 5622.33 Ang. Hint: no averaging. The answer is 5.69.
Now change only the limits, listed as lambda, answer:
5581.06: 6.14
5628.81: 6.52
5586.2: 5.89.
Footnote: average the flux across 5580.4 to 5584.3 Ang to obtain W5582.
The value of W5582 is 6.07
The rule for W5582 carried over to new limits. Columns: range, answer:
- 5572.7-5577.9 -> 5.61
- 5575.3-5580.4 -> 5.9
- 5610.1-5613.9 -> 5.91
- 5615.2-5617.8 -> 5.54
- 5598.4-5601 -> 5.49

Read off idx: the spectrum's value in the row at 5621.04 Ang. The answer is 5.94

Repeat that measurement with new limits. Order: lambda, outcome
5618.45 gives 5.85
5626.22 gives 6.9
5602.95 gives 5.69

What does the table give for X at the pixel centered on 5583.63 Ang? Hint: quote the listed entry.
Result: 5.89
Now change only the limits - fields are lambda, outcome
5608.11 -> 7.39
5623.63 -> 5.56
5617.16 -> 5.68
